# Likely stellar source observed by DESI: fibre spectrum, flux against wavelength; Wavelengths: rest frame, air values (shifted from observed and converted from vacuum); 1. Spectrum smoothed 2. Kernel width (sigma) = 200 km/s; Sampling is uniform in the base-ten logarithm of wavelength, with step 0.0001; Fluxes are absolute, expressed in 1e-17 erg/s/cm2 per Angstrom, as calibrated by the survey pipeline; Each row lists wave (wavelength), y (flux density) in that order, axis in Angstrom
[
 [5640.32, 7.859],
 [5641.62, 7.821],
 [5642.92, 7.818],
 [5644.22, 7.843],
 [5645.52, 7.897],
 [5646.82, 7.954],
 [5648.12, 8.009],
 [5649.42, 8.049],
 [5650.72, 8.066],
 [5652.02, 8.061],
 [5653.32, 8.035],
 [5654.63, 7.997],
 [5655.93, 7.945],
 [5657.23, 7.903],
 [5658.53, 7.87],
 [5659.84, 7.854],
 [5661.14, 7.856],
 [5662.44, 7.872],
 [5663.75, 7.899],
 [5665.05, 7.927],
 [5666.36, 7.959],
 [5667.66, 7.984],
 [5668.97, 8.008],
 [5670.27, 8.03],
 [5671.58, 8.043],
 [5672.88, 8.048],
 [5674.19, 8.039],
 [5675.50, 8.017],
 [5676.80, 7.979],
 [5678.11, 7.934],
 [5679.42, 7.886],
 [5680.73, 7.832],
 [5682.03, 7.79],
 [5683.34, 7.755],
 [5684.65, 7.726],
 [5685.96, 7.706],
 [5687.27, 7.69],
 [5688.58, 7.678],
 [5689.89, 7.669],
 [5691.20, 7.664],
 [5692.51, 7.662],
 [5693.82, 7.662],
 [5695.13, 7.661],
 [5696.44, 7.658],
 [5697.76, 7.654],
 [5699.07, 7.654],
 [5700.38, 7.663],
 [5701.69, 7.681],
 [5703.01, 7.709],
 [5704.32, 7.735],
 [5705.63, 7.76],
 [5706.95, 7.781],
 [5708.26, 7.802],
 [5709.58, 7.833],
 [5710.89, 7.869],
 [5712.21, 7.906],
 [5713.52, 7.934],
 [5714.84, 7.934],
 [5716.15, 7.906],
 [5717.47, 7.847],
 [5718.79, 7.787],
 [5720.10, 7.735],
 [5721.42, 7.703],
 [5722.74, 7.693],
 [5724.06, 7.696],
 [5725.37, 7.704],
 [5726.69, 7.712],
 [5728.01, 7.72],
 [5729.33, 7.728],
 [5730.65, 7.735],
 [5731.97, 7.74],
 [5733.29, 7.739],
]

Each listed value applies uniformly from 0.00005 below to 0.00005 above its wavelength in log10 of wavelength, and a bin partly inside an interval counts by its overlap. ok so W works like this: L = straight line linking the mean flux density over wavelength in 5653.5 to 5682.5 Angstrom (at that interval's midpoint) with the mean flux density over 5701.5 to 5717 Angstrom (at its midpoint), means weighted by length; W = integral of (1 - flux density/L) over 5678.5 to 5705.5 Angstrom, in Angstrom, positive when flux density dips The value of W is 0.56 Angstrom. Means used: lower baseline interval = 7.94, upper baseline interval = 7.82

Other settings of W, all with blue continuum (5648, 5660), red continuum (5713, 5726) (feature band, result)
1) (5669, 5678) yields -0.1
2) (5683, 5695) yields 0.3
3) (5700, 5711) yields 0.1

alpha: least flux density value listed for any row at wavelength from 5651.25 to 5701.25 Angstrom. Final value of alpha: 7.654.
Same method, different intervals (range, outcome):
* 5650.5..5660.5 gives 7.854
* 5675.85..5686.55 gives 7.706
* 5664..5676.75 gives 7.927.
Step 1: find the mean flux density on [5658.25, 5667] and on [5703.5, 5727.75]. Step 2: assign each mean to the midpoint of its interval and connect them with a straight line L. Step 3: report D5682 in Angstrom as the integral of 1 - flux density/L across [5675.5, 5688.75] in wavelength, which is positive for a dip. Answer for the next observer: 0.1 Angstrom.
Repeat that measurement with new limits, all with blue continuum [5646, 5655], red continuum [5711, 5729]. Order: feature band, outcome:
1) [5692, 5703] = 0.3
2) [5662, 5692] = 0.2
